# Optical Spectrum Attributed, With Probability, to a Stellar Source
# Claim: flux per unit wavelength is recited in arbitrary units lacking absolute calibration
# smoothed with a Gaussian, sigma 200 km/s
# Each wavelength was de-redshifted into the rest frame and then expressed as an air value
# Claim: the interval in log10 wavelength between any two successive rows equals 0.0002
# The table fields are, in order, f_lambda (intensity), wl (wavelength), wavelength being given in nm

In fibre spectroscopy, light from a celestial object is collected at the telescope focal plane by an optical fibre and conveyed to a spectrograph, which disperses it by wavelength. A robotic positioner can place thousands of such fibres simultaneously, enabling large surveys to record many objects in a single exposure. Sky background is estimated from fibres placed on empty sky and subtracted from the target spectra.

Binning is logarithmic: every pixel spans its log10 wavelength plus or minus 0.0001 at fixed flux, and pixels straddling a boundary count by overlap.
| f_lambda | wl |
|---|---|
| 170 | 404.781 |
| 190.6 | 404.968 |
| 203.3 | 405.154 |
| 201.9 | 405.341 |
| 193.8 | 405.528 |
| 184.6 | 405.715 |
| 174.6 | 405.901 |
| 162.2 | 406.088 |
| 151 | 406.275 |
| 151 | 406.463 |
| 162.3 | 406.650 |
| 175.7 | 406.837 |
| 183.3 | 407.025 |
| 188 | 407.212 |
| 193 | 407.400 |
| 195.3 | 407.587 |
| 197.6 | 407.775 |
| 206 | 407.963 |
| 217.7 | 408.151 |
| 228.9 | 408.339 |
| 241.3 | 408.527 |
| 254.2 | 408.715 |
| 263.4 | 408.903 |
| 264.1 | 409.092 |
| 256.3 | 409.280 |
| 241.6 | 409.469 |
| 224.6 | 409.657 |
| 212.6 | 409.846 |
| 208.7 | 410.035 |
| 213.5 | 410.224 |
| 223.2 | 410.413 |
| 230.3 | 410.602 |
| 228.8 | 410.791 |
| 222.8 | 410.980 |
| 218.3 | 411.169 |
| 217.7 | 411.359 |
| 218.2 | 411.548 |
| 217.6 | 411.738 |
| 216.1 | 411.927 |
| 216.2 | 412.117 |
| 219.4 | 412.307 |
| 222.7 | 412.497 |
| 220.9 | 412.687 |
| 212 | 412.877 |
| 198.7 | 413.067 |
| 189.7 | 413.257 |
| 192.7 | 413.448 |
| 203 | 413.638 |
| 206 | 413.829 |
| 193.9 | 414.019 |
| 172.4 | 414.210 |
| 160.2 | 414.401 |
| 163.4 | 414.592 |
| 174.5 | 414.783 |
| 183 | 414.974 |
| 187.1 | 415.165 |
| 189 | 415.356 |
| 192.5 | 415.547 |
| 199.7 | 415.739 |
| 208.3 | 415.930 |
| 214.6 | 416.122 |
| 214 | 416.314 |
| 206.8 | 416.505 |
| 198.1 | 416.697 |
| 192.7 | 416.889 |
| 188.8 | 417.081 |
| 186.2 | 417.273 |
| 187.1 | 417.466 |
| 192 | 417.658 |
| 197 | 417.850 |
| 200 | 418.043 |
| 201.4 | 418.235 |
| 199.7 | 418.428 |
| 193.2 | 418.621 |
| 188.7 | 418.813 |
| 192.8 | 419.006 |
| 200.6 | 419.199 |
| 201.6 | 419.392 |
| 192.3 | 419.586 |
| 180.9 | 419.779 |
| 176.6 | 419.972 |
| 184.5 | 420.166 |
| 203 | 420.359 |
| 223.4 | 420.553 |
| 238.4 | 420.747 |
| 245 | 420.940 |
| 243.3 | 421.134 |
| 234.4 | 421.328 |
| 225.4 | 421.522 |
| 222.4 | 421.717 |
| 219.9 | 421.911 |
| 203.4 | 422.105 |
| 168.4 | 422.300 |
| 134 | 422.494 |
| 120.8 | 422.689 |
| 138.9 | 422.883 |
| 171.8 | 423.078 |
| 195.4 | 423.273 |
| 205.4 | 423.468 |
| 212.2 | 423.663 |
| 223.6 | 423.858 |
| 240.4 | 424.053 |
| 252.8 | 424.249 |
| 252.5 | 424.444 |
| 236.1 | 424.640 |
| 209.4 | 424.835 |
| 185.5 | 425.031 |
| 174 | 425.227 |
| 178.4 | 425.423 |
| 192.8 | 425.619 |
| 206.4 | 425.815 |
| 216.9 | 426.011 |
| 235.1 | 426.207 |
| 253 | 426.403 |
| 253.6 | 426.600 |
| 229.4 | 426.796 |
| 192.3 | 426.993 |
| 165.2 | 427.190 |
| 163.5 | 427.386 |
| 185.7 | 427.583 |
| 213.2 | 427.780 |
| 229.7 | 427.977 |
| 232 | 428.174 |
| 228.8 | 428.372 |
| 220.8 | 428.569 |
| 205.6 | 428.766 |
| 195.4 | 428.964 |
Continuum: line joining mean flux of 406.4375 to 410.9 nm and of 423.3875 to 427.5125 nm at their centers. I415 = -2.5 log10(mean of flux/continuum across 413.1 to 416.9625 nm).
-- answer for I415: 0.12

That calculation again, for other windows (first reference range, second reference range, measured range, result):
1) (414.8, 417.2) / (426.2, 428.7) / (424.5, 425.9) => 0.06 mag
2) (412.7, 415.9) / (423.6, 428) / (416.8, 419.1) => 0.02 mag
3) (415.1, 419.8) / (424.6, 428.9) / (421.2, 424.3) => 0.03 mag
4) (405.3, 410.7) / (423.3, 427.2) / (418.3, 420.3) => 0.12 mag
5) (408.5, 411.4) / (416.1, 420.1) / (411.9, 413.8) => 0.05 mag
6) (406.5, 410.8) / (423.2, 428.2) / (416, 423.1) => 0.09 mag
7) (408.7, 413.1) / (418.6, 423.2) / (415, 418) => 0.07 mag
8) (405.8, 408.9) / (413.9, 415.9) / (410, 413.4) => -0.15 mag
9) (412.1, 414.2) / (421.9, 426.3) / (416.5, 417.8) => 0.06 mag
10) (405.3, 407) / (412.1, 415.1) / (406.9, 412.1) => -0.21 mag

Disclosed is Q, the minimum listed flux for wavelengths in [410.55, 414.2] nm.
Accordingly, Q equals 189.7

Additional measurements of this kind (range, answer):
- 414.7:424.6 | 120.8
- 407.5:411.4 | 195.3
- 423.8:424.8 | 223.6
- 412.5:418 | 160.2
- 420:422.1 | 184.5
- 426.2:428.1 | 163.5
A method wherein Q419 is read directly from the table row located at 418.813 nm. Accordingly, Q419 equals 188.7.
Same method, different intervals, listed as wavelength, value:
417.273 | 186.2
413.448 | 192.7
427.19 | 165.2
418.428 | 199.7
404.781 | 170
